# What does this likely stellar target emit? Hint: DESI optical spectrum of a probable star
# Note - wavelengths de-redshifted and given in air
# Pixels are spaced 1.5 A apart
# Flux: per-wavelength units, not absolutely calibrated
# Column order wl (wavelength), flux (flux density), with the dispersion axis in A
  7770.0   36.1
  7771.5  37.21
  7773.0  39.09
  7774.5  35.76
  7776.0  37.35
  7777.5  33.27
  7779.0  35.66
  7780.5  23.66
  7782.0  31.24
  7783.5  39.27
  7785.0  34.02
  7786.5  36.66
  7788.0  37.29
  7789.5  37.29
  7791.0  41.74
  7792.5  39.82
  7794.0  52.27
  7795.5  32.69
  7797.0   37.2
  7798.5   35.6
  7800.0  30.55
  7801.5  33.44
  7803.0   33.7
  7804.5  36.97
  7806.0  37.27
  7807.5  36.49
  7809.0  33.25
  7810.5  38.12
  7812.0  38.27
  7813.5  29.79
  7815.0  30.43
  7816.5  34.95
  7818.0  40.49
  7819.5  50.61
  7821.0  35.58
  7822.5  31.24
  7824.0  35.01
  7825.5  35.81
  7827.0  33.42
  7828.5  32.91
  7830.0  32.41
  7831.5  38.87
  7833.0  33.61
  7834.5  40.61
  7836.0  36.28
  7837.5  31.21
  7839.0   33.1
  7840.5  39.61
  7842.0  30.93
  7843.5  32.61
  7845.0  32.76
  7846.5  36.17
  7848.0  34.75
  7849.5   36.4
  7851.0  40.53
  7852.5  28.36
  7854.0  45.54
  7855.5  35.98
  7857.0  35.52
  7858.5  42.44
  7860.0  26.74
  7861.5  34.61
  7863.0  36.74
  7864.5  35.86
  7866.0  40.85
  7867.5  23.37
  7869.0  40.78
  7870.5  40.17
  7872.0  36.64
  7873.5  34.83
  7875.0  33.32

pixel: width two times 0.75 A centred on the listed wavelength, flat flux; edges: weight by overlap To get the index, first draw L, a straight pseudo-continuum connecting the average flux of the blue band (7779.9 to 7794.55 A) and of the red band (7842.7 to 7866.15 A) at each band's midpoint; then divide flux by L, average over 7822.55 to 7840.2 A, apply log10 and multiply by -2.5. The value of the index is 0.05 mag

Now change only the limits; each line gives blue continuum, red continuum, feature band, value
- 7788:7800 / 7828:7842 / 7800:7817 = 0.089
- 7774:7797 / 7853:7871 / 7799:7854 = 0.035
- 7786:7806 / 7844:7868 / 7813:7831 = 0.036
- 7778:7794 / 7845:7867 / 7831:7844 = 0.032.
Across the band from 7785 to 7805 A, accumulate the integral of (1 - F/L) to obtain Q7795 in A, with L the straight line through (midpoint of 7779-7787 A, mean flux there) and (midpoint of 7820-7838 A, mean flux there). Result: -2.15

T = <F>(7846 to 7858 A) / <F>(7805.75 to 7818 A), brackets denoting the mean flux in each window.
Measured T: 1.0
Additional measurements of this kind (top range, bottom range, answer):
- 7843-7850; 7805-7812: 0.95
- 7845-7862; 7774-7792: 1.02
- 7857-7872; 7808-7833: 1.00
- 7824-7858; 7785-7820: 0.96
